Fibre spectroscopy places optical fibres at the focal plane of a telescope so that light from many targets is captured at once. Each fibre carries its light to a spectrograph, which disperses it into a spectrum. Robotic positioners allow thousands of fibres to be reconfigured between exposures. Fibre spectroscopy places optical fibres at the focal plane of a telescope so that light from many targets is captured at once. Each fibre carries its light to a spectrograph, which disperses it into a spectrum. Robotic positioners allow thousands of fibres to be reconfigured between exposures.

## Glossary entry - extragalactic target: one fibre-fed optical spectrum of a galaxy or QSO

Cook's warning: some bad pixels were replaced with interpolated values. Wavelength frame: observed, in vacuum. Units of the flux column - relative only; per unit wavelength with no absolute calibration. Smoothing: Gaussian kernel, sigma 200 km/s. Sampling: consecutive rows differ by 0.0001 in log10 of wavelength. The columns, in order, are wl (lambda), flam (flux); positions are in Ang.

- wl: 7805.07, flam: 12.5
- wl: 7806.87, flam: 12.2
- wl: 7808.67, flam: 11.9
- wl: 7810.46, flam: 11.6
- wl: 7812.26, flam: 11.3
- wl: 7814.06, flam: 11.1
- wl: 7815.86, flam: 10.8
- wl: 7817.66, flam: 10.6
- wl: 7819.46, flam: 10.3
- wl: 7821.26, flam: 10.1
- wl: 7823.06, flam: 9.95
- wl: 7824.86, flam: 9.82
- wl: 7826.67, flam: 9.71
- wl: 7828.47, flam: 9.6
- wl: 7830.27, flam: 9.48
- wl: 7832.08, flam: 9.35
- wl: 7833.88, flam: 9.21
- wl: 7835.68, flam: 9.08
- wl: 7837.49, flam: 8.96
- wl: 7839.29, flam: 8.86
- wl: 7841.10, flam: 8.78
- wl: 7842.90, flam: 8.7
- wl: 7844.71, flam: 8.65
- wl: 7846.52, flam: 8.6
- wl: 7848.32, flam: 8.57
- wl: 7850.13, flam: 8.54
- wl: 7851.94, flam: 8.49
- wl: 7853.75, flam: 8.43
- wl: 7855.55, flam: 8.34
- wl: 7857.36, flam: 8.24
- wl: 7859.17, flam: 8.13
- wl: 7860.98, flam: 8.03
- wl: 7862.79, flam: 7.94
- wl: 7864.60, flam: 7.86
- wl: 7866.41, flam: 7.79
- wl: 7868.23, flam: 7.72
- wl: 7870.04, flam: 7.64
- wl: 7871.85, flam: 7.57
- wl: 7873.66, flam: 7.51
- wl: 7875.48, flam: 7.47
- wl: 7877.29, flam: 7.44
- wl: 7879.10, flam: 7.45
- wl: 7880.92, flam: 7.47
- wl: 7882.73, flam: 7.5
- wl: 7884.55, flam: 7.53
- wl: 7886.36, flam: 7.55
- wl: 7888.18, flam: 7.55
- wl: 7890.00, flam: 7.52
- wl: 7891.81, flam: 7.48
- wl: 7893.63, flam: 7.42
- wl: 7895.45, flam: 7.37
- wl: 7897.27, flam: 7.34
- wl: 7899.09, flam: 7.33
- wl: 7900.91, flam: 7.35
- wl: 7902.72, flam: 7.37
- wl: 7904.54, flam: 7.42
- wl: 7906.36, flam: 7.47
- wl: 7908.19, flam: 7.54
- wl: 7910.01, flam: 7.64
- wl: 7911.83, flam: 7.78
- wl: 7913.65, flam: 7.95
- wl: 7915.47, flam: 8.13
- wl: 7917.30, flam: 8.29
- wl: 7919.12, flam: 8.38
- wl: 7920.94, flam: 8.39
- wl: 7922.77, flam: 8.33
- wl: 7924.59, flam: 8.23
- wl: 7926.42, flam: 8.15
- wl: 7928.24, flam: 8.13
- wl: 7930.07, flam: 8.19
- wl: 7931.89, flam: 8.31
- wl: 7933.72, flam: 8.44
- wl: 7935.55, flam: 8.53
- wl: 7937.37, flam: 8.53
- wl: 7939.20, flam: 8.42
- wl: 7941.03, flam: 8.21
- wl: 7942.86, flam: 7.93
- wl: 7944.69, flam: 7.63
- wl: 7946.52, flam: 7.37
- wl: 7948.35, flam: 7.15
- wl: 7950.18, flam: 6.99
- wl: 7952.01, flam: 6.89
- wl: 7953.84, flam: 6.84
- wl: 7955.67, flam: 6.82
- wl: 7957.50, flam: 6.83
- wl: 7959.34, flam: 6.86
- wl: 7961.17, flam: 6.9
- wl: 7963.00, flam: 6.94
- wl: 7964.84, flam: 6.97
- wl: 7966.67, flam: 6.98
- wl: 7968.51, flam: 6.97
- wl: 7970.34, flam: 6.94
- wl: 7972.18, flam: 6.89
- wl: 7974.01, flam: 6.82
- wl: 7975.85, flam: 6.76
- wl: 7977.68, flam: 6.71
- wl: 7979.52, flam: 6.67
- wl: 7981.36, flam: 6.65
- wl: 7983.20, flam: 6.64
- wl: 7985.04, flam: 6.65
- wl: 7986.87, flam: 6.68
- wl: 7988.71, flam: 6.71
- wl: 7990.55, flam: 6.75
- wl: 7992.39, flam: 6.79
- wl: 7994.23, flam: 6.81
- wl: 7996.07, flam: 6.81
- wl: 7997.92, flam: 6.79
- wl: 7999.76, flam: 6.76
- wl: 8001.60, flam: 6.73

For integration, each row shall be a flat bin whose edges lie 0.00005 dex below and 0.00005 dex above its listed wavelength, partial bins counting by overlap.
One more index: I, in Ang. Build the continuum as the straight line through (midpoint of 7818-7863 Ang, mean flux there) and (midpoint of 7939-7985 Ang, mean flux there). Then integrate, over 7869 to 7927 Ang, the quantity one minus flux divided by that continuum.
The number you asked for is 2.7 Ang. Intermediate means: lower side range 8.99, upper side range 7.04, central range 7.67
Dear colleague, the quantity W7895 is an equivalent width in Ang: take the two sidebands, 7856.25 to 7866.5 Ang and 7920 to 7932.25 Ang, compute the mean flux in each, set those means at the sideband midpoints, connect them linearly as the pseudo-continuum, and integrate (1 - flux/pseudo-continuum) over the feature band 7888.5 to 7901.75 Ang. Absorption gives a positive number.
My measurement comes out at 1.2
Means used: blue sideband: 8.02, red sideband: 8.25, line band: 7.41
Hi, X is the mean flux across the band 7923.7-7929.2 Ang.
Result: 8.16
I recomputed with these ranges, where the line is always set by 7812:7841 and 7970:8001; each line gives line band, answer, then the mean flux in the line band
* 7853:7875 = 2.9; 7.92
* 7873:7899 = 3.6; 7.46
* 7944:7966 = 1.0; 7.01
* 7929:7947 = -1.2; 8.17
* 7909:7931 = -0.3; 8.13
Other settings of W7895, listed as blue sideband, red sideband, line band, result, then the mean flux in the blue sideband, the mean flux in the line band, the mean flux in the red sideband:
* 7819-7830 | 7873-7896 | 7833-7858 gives 1.0 Ang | 9.87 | 8.68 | 7.48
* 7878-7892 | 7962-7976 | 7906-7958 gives -4.9 Ang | 7.51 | 7.86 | 6.92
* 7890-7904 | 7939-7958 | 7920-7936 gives -2.0 Ang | 7.39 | 8.29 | 7.34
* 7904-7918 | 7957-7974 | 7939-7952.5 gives -0.6 Ang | 7.77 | 7.55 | 6.92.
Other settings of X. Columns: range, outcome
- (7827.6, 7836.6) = 9.34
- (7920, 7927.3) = 8.27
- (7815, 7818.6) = 10.7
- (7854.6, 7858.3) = 8.31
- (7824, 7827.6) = 9.75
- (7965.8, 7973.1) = 6.95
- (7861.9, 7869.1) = 7.82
